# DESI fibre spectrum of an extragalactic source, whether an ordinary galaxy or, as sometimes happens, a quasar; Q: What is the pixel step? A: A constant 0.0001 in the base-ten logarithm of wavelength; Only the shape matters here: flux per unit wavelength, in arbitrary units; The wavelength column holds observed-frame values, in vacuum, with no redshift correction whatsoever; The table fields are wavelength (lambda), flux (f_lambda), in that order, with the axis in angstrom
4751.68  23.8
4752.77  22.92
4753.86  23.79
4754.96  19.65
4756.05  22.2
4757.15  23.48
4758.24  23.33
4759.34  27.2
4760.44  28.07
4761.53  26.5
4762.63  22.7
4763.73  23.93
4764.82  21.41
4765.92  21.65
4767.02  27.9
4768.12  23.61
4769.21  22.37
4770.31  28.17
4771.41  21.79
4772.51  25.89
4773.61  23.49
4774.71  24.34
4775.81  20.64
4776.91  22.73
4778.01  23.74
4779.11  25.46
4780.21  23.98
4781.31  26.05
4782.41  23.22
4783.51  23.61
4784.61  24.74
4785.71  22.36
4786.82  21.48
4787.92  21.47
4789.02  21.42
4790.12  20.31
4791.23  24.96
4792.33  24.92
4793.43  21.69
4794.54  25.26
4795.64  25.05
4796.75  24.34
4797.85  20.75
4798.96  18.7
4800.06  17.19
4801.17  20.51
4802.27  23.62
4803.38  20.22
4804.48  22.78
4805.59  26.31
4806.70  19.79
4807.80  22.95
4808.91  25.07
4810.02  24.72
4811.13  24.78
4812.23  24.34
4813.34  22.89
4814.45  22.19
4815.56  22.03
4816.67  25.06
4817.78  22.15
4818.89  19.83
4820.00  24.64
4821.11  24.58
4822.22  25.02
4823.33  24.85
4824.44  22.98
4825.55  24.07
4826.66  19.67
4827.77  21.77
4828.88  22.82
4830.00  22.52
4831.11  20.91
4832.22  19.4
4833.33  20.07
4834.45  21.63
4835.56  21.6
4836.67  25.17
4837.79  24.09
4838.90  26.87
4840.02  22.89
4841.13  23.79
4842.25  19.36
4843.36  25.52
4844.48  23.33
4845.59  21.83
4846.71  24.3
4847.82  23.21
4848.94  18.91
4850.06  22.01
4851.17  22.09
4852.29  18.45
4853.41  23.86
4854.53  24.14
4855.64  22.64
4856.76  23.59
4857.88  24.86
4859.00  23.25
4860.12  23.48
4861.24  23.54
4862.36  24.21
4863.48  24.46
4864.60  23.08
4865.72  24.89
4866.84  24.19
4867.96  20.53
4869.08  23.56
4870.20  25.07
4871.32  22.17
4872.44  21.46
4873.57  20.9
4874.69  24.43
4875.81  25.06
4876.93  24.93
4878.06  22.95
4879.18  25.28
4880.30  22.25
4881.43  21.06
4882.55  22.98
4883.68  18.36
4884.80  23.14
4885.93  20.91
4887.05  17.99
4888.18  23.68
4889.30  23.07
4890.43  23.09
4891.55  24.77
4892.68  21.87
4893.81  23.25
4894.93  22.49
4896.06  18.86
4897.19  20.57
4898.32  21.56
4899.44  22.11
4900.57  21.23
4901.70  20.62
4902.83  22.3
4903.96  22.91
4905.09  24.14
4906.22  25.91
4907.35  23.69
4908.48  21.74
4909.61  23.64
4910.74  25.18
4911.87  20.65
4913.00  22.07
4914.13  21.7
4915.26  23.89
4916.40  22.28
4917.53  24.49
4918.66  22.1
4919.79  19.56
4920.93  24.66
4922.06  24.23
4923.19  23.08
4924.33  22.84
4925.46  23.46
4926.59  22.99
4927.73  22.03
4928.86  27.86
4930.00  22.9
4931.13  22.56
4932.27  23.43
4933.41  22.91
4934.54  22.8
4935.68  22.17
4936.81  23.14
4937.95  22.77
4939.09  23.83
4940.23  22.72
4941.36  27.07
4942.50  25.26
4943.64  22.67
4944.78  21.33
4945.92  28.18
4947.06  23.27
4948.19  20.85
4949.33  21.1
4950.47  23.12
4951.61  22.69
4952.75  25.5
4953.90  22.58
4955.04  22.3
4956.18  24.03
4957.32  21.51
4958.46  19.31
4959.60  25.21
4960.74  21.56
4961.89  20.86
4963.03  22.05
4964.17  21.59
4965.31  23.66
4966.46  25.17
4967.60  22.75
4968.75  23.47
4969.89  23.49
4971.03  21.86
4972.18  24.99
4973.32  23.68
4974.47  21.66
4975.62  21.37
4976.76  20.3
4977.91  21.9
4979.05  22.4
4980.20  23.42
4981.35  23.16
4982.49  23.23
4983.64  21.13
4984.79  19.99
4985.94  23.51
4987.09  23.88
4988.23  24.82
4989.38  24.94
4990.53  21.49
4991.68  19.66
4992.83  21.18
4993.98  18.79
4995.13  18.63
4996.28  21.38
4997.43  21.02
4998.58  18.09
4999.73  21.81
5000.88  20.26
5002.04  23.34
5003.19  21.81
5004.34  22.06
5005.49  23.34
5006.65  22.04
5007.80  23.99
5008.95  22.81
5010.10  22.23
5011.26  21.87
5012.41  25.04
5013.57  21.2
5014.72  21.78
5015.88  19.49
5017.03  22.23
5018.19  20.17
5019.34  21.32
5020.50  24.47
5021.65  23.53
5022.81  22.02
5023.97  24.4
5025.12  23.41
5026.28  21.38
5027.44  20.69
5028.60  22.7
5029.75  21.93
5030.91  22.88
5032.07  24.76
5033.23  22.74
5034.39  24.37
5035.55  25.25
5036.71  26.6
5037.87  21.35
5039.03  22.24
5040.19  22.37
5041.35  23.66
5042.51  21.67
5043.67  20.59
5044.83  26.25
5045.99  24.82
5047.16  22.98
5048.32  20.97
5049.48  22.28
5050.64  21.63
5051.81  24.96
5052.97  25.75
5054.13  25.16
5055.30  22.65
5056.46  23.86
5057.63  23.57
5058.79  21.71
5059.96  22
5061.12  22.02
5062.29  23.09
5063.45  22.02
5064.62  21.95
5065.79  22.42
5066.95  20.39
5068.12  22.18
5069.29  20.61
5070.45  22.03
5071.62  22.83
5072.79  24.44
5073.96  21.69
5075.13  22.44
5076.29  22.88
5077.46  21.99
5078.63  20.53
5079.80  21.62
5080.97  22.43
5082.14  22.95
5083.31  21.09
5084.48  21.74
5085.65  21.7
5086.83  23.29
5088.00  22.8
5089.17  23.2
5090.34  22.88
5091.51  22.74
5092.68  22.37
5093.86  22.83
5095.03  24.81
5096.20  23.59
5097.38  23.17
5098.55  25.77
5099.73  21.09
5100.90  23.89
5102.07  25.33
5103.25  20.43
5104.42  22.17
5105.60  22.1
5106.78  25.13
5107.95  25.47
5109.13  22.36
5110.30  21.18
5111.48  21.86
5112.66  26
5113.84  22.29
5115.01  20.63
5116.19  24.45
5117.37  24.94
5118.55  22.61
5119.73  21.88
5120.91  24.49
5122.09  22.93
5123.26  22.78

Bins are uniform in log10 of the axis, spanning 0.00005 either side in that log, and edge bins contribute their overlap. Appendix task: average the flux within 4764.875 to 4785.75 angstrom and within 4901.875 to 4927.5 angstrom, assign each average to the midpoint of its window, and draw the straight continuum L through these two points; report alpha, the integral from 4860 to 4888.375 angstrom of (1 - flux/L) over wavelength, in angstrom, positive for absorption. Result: 0.5 angstrom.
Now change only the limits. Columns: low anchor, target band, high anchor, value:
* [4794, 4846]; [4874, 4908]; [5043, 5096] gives 0.3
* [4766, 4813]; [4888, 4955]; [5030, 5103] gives 0.2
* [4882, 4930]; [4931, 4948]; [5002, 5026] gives -0.8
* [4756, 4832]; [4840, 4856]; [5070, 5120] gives 0.5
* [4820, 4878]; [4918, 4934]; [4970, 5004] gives -0.6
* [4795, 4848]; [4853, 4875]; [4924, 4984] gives -0.5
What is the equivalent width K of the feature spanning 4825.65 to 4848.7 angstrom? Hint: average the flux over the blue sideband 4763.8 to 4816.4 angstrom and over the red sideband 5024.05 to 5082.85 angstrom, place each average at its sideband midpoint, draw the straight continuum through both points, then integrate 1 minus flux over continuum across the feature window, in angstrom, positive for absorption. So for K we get 0.6 angstrom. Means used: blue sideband 23.1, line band 22.5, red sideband 22.8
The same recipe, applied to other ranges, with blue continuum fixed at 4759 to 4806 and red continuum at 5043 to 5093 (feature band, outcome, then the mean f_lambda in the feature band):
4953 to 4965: 0.35 angstrom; 22.2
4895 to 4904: 0.71 angstrom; 21.2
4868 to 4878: -0.06 angstrom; 23.3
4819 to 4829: 0.01 angstrom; 23.3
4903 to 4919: -0.10 angstrom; 23.2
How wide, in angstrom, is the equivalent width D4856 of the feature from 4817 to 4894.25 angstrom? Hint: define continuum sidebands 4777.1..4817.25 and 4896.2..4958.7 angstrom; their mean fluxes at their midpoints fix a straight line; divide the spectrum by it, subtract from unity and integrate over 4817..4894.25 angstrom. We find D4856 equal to 0.6 angstrom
